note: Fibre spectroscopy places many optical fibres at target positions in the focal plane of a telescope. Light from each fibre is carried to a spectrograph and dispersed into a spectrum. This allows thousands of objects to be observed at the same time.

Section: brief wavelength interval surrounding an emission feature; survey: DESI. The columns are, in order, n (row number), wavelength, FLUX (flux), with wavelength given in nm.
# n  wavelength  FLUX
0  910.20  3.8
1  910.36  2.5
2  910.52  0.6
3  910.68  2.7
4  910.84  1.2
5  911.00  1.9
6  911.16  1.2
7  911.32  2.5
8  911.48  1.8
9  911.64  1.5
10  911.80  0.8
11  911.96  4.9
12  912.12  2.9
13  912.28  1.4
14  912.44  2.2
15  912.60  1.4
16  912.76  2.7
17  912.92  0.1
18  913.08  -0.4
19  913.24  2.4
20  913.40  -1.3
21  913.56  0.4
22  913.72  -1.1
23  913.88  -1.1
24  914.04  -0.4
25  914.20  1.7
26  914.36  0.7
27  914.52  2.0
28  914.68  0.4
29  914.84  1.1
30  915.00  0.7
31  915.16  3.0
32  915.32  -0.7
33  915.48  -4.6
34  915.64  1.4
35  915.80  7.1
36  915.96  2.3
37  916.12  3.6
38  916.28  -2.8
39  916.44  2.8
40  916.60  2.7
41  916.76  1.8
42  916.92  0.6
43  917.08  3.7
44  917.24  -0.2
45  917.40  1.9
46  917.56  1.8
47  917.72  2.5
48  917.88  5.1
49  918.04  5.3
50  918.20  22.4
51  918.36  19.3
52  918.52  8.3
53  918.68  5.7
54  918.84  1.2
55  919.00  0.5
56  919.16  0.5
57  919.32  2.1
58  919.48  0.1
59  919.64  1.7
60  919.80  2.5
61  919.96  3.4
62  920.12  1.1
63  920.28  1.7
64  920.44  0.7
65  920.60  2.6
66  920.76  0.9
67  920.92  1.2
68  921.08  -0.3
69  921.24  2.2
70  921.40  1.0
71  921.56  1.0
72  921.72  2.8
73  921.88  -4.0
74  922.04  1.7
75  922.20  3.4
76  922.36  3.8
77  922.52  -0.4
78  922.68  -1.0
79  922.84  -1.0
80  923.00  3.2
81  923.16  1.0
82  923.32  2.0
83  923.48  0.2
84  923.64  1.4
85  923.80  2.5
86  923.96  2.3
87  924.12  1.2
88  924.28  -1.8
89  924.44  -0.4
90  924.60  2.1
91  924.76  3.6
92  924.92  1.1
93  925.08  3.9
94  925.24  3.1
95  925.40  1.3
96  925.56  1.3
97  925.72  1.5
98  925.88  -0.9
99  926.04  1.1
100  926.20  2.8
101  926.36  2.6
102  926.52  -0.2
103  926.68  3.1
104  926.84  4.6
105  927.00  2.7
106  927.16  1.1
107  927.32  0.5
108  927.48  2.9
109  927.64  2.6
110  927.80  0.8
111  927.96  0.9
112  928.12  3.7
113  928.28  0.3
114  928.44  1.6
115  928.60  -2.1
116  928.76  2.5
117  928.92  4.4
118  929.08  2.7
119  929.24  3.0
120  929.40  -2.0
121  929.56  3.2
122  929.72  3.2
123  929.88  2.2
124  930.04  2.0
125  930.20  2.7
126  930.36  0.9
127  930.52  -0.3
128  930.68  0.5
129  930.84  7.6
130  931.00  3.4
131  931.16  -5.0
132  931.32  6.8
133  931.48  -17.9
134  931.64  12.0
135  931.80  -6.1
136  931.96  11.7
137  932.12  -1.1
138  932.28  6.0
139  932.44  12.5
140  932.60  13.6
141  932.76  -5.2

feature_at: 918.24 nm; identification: H-beta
